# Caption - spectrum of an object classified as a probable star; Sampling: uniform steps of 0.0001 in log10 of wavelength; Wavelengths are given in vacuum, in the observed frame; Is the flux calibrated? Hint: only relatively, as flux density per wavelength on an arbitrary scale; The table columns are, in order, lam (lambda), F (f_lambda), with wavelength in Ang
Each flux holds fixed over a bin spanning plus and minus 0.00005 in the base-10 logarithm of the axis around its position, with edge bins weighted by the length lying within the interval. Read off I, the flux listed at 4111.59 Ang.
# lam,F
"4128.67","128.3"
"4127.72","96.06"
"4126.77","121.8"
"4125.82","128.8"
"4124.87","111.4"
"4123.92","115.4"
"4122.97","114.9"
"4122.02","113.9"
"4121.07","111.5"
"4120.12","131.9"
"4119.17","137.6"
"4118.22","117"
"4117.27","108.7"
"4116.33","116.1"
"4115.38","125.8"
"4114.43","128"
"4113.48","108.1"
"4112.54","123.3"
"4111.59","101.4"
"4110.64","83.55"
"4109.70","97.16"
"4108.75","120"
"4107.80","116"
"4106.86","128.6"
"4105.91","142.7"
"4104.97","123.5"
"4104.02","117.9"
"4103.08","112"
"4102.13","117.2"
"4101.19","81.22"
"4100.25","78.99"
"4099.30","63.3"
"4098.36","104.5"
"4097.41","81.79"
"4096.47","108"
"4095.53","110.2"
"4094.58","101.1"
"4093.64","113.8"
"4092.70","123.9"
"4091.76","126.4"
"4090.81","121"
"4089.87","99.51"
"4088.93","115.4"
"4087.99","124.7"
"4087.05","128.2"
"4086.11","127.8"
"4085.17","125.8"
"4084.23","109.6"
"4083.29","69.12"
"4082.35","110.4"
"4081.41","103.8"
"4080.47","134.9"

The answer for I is 101.4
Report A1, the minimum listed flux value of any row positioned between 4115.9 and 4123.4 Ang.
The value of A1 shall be 108.7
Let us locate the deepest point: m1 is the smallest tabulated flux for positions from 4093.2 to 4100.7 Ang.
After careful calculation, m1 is 63.3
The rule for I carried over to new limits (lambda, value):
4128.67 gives 128.3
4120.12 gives 131.9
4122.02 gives 113.9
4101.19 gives 81.22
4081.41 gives 103.8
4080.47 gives 134.9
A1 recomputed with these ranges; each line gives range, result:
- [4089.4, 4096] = 99.51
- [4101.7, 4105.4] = 112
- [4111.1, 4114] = 101.4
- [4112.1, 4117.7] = 108.1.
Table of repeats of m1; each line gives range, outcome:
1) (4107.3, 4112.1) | 83.55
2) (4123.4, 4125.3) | 111.4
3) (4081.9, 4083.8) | 69.12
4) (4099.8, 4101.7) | 78.99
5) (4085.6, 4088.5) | 124.7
